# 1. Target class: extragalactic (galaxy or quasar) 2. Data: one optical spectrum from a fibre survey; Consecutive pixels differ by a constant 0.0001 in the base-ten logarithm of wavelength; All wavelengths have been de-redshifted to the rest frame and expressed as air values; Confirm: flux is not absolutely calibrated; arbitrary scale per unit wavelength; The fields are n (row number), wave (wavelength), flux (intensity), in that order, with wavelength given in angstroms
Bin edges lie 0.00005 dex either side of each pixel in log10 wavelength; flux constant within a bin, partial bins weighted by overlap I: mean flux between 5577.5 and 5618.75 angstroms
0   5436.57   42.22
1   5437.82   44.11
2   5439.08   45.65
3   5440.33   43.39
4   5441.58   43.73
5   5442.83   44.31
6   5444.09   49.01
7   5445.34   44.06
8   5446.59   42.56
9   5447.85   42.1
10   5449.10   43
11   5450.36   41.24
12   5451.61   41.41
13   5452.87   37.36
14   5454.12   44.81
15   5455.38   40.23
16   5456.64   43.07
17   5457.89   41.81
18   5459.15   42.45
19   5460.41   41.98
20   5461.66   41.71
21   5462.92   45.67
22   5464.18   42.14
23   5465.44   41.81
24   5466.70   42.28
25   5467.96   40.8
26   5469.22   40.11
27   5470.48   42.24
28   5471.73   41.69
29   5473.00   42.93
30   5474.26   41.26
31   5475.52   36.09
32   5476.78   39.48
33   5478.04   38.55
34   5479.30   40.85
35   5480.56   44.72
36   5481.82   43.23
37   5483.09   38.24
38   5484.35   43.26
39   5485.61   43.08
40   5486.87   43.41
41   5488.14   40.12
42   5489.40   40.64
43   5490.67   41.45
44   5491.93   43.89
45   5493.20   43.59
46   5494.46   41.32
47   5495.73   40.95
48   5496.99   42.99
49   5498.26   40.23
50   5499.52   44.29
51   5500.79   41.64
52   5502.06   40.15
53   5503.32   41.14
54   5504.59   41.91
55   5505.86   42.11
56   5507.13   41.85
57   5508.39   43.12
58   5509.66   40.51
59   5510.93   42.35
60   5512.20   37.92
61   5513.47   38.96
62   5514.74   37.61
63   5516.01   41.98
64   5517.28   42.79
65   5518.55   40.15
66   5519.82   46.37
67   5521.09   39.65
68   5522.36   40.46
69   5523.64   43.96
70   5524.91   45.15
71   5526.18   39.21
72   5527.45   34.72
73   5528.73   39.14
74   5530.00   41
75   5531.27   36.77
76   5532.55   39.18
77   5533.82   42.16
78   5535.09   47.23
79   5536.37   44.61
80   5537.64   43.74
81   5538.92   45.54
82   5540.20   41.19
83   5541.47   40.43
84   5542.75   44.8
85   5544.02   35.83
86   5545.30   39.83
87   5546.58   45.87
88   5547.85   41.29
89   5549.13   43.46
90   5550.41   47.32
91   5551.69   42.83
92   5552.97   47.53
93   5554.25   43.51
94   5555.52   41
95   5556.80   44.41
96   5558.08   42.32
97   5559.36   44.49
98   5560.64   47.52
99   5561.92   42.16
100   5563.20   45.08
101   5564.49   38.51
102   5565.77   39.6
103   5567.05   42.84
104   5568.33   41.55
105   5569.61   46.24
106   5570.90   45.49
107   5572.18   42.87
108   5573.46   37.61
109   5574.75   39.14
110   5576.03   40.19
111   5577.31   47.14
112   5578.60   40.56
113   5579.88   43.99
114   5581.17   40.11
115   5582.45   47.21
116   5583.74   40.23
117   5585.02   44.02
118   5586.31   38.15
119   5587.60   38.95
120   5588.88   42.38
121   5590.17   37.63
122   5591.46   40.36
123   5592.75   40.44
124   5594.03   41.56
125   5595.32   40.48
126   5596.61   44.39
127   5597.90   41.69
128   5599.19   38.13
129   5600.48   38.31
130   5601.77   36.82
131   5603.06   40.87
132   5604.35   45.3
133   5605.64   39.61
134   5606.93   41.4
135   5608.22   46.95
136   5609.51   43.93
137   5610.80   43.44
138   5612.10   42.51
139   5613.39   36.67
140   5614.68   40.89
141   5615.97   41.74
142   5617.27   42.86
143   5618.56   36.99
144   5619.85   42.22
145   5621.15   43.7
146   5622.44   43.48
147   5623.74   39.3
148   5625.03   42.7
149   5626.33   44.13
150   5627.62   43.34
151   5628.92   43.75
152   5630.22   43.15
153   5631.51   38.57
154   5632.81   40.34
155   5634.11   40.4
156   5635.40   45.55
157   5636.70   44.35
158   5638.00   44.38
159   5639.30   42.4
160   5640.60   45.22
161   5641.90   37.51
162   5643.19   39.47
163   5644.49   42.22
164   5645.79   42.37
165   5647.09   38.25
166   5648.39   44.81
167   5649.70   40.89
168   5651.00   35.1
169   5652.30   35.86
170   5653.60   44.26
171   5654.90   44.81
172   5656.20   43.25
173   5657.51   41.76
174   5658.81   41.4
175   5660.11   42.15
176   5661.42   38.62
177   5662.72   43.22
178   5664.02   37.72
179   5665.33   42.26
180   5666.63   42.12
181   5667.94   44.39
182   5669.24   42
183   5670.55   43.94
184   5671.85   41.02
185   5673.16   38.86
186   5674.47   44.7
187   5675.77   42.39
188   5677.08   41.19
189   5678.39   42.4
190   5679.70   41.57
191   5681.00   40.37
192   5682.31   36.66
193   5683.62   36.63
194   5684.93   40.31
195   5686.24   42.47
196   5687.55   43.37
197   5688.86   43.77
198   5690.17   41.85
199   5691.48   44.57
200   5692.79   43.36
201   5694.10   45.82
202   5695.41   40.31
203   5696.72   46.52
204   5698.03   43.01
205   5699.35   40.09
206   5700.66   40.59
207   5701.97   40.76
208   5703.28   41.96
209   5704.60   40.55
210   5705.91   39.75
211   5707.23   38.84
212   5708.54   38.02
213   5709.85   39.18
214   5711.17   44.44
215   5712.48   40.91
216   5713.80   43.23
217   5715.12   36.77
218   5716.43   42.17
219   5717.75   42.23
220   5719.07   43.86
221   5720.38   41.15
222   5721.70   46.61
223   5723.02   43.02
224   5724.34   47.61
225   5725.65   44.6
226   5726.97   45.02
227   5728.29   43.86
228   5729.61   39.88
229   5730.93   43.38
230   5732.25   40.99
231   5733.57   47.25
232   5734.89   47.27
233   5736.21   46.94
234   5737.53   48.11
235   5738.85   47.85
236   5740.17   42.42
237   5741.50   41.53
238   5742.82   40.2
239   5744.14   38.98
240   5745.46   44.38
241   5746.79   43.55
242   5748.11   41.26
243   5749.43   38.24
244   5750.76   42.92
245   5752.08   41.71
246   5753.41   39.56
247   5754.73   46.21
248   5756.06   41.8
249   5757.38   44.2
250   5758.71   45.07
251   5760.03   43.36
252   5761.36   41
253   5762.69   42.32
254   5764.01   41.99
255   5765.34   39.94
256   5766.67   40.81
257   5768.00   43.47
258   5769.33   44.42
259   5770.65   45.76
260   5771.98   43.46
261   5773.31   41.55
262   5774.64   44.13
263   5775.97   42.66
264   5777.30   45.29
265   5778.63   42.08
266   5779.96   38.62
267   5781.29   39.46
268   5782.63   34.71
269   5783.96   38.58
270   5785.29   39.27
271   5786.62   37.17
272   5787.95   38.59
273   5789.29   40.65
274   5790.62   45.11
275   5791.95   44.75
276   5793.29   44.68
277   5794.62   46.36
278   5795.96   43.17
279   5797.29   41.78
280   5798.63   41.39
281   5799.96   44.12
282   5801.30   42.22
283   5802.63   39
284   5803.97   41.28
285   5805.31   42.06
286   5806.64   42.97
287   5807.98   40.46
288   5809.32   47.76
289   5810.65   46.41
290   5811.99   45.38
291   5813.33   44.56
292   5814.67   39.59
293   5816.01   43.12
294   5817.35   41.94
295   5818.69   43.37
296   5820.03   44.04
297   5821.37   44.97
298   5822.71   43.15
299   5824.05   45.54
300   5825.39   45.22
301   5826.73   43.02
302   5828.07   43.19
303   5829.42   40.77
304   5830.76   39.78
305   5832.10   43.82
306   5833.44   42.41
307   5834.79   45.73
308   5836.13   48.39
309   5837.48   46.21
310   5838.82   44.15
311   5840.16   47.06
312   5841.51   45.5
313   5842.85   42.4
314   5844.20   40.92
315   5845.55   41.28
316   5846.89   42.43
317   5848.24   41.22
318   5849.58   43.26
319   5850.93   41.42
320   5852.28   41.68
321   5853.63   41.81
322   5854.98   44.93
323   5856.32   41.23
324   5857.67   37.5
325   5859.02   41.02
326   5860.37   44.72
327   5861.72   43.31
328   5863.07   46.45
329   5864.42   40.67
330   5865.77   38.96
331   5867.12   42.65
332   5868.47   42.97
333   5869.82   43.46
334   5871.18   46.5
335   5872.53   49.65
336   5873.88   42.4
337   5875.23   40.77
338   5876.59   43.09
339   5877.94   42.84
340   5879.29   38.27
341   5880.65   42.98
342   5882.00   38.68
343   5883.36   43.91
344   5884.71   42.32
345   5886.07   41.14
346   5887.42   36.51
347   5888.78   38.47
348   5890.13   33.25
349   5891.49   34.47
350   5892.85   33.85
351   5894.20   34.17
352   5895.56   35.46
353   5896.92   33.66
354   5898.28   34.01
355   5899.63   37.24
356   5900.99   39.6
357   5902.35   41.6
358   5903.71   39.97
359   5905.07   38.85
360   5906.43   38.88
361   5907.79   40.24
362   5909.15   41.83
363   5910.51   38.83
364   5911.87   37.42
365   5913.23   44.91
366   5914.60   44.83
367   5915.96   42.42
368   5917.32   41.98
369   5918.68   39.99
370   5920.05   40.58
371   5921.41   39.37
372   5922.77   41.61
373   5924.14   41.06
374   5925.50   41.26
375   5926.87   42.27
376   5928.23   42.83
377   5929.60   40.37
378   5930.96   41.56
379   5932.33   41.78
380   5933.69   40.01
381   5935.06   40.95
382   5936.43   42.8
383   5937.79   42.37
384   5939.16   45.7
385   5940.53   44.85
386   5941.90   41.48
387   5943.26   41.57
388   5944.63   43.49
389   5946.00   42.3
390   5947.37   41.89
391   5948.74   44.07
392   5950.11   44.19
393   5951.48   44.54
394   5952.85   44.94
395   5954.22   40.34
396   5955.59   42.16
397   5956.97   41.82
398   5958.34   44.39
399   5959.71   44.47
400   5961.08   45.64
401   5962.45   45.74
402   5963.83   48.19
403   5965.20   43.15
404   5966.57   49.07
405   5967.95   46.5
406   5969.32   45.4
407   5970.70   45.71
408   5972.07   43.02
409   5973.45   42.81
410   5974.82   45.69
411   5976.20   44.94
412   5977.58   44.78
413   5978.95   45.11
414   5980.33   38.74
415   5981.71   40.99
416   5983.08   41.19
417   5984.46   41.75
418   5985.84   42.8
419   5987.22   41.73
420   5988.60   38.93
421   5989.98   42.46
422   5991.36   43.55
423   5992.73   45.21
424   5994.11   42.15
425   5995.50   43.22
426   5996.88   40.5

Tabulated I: 41.3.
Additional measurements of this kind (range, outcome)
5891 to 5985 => 41.8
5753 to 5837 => 42.7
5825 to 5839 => 43.8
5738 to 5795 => 42.1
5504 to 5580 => 42.1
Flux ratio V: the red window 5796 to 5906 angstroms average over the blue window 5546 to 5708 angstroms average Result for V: 1.0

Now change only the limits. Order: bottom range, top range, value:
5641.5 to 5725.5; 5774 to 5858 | 1.02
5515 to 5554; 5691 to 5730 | 1.00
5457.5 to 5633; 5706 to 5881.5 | 1.02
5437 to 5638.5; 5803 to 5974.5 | 1.01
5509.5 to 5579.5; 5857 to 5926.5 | 0.96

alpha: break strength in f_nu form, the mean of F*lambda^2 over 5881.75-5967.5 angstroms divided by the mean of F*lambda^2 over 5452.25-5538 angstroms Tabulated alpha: 1.15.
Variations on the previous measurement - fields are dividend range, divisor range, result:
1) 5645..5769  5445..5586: 1.08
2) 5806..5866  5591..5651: 1.12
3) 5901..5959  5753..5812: 1.04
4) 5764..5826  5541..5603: 1.09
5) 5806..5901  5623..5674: 1.08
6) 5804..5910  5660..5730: 1.05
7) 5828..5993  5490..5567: 1.14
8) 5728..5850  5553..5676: 1.09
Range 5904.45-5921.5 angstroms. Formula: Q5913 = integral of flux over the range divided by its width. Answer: 40.8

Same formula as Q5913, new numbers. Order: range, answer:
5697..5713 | 40.8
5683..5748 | 42.6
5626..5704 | 41.8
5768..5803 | 41.9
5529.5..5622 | 42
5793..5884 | 43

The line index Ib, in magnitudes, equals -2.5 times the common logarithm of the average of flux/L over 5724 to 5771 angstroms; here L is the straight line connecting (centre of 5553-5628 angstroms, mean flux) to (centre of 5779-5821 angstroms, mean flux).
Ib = -0.03 mag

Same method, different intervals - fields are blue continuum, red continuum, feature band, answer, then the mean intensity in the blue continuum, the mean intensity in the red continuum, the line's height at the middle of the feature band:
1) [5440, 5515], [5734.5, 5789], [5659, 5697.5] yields 0.00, 41.8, 42.2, 42.1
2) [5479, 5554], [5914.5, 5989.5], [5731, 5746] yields -0.04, 41.9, 42.9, 42.4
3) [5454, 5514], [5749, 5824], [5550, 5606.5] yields 0.00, 41.6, 42.4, 41.9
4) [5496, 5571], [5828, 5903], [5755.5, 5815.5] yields -0.02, 42.1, 41.3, 41.5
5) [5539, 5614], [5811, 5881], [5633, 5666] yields 0.02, 42.1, 43.1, 42.3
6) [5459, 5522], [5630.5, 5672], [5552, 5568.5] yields -0.04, 41.5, 41.6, 41.6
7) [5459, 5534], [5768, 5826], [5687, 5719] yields 0.01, 41.3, 42.6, 42.2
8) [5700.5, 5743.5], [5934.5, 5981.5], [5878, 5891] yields 0.10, 42.8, 43.9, 43.5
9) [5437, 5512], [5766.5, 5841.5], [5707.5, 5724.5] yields 0.02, 42.1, 42.9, 42.7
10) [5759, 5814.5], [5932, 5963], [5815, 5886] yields -0.01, 42.3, 43.1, 42.6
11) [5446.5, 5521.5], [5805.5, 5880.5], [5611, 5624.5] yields 0.03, 41.6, 43.2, 42.2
